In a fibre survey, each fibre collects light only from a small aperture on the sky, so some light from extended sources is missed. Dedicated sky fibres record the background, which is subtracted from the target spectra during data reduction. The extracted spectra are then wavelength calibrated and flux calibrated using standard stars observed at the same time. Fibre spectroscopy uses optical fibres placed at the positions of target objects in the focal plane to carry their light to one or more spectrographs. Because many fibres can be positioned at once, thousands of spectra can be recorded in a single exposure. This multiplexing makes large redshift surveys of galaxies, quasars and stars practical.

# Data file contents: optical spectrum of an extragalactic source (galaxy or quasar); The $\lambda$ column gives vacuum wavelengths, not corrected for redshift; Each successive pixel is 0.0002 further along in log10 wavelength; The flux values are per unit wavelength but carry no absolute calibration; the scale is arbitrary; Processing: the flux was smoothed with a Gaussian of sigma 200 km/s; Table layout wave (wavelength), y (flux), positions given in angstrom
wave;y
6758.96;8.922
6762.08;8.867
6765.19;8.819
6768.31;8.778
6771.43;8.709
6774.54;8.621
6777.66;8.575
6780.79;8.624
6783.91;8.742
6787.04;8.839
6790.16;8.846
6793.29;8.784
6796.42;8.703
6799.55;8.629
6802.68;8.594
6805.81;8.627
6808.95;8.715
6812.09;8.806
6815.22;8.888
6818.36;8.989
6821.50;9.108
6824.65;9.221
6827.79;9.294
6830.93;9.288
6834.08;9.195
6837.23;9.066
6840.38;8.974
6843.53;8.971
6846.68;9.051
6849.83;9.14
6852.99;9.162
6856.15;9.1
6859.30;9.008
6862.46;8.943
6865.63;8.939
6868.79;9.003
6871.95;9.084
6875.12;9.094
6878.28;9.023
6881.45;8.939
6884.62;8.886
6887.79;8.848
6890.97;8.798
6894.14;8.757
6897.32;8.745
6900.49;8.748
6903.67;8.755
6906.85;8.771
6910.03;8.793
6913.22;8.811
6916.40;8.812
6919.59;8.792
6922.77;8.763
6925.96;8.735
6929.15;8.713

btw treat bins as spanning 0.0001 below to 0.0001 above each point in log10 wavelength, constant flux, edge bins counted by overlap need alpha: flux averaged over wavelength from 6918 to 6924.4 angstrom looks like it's 8.79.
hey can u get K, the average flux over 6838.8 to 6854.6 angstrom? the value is 9.06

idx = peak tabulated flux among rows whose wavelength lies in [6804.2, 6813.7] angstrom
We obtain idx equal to 8.806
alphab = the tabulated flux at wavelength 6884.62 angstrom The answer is 8.886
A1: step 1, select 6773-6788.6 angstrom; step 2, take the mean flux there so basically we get 8.68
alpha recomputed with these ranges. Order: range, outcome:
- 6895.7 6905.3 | 8.75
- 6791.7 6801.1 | 8.7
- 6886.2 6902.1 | 8.78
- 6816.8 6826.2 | 9.1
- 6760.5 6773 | 8.79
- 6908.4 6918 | 8.8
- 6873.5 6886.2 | 8.99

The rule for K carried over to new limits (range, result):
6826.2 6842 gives 9.16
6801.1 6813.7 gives 8.69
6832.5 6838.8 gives 9.12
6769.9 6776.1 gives 8.68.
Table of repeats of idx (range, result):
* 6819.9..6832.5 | 9.294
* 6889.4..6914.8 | 8.811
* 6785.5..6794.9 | 8.846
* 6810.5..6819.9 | 8.989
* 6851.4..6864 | 9.162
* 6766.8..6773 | 8.778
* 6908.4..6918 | 8.812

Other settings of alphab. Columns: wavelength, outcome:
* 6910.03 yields 8.793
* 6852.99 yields 9.162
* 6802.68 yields 8.594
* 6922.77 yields 8.763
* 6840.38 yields 8.974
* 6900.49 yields 8.748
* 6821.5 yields 9.108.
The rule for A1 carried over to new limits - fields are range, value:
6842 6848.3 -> 9.02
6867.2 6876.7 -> 9.07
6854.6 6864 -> 9.02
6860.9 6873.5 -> 8.99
